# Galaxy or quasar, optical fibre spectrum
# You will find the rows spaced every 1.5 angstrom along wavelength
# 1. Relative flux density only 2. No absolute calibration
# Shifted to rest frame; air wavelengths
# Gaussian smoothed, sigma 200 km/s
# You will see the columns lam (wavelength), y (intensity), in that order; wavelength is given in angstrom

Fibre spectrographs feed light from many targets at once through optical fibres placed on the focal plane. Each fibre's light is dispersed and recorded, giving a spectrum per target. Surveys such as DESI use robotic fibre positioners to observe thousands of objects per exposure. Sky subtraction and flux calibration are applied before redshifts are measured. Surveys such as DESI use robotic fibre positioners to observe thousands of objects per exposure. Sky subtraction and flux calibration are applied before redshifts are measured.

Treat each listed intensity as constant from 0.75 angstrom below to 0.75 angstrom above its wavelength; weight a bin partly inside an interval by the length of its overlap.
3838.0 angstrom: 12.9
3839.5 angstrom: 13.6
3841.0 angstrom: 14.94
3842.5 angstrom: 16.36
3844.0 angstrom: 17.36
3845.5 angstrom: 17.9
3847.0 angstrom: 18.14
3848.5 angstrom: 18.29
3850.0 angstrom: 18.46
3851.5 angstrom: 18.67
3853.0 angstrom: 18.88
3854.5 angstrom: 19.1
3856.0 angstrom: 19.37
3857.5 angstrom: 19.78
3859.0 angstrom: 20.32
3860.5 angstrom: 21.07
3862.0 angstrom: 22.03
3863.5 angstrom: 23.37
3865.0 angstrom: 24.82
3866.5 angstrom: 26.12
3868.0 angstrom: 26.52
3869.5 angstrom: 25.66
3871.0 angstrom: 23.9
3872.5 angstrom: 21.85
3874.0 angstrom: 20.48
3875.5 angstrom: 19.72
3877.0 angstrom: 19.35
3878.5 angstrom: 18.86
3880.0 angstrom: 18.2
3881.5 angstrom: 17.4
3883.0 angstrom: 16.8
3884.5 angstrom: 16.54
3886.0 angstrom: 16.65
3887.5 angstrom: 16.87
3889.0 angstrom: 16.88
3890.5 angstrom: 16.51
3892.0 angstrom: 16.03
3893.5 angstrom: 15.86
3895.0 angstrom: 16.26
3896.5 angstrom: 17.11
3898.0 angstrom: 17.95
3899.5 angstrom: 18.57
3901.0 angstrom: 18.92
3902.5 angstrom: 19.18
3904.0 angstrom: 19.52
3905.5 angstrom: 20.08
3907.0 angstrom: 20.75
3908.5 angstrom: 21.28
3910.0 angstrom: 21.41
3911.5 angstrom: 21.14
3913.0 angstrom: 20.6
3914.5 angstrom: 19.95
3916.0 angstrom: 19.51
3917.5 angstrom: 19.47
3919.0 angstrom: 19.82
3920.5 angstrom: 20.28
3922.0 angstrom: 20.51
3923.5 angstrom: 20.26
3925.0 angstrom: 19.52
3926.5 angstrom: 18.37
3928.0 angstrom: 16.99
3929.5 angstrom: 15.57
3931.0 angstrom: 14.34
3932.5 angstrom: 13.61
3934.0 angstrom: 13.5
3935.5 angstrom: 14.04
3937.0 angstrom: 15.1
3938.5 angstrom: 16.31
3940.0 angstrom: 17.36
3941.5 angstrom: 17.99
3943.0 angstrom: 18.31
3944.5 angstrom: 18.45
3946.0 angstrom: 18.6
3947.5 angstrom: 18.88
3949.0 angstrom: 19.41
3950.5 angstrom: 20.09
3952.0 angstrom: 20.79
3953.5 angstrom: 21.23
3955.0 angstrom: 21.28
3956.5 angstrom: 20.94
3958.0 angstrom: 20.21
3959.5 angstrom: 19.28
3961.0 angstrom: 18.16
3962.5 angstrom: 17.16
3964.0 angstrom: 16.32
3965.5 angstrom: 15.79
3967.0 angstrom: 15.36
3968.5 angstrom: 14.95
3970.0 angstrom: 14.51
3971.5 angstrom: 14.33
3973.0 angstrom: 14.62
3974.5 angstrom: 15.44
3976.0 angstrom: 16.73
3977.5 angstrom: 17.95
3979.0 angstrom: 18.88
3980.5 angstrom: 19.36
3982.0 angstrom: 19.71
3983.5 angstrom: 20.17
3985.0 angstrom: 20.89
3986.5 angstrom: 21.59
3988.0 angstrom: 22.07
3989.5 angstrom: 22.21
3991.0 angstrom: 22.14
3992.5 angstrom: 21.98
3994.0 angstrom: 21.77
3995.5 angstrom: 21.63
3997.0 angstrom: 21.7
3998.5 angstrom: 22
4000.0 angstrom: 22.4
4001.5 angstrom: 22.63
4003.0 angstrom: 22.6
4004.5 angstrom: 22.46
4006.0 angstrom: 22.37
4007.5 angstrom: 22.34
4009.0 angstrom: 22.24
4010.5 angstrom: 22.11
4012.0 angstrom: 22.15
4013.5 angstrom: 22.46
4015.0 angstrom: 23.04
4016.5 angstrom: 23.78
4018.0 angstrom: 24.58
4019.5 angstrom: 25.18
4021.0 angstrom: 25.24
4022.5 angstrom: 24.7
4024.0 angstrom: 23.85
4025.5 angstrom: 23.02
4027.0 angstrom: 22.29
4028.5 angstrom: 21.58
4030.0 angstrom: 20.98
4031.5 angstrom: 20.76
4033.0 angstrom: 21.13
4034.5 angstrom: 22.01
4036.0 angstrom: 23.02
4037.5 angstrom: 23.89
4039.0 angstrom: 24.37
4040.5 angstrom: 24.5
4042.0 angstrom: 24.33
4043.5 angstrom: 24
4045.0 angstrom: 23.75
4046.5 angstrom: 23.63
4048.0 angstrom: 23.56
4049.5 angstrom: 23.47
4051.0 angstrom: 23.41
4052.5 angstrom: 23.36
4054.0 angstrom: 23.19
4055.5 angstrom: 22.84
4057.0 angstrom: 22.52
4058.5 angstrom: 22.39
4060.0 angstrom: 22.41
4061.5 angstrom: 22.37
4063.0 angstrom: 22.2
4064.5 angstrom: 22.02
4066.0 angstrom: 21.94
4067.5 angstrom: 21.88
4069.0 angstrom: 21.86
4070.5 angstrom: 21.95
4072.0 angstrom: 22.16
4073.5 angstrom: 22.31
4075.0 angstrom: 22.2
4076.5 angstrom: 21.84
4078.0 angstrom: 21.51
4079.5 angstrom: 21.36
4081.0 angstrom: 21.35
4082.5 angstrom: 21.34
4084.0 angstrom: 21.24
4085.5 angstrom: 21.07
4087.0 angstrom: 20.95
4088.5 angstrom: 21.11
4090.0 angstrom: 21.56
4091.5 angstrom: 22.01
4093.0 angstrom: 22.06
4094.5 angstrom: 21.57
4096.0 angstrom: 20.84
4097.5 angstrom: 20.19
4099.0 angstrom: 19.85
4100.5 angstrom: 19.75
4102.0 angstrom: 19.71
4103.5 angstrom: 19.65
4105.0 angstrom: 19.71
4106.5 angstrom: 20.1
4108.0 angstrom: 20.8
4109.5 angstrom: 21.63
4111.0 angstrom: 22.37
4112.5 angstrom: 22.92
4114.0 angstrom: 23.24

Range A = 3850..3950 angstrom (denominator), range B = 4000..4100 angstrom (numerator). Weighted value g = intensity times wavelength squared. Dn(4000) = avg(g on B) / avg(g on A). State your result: 1.27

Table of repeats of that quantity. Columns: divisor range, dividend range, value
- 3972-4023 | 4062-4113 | 1.04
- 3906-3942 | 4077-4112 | 1.25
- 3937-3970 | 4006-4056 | 1.32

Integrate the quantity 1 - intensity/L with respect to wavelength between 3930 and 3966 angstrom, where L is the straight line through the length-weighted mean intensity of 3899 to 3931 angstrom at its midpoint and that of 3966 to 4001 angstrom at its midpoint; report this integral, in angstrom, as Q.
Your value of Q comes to 2.91 angstrom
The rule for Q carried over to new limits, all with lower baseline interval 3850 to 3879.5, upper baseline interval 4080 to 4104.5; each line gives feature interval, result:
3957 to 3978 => 4.64 angstrom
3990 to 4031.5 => -3.11 angstrom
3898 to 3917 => 1.22 angstrom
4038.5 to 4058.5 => -2.44 angstrom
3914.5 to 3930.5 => 1.74 angstrom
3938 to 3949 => 1.63 angstrom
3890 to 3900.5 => 2.18 angstrom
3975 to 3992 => 0.84 angstrom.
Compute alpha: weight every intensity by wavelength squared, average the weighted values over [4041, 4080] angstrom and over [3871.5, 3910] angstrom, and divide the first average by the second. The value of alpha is 1.34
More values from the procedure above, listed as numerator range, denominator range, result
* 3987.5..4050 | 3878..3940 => 1.35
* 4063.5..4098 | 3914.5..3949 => 1.32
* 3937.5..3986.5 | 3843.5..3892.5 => 0.96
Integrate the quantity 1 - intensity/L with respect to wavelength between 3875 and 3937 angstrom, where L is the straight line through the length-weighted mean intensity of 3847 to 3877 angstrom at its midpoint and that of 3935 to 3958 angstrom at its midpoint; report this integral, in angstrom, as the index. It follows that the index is 5.8 angstrom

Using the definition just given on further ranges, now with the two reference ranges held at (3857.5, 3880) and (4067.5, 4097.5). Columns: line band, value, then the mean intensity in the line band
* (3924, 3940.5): 4.6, 15.9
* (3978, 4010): 0.4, 21.6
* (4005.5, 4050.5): -2.9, 23.2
